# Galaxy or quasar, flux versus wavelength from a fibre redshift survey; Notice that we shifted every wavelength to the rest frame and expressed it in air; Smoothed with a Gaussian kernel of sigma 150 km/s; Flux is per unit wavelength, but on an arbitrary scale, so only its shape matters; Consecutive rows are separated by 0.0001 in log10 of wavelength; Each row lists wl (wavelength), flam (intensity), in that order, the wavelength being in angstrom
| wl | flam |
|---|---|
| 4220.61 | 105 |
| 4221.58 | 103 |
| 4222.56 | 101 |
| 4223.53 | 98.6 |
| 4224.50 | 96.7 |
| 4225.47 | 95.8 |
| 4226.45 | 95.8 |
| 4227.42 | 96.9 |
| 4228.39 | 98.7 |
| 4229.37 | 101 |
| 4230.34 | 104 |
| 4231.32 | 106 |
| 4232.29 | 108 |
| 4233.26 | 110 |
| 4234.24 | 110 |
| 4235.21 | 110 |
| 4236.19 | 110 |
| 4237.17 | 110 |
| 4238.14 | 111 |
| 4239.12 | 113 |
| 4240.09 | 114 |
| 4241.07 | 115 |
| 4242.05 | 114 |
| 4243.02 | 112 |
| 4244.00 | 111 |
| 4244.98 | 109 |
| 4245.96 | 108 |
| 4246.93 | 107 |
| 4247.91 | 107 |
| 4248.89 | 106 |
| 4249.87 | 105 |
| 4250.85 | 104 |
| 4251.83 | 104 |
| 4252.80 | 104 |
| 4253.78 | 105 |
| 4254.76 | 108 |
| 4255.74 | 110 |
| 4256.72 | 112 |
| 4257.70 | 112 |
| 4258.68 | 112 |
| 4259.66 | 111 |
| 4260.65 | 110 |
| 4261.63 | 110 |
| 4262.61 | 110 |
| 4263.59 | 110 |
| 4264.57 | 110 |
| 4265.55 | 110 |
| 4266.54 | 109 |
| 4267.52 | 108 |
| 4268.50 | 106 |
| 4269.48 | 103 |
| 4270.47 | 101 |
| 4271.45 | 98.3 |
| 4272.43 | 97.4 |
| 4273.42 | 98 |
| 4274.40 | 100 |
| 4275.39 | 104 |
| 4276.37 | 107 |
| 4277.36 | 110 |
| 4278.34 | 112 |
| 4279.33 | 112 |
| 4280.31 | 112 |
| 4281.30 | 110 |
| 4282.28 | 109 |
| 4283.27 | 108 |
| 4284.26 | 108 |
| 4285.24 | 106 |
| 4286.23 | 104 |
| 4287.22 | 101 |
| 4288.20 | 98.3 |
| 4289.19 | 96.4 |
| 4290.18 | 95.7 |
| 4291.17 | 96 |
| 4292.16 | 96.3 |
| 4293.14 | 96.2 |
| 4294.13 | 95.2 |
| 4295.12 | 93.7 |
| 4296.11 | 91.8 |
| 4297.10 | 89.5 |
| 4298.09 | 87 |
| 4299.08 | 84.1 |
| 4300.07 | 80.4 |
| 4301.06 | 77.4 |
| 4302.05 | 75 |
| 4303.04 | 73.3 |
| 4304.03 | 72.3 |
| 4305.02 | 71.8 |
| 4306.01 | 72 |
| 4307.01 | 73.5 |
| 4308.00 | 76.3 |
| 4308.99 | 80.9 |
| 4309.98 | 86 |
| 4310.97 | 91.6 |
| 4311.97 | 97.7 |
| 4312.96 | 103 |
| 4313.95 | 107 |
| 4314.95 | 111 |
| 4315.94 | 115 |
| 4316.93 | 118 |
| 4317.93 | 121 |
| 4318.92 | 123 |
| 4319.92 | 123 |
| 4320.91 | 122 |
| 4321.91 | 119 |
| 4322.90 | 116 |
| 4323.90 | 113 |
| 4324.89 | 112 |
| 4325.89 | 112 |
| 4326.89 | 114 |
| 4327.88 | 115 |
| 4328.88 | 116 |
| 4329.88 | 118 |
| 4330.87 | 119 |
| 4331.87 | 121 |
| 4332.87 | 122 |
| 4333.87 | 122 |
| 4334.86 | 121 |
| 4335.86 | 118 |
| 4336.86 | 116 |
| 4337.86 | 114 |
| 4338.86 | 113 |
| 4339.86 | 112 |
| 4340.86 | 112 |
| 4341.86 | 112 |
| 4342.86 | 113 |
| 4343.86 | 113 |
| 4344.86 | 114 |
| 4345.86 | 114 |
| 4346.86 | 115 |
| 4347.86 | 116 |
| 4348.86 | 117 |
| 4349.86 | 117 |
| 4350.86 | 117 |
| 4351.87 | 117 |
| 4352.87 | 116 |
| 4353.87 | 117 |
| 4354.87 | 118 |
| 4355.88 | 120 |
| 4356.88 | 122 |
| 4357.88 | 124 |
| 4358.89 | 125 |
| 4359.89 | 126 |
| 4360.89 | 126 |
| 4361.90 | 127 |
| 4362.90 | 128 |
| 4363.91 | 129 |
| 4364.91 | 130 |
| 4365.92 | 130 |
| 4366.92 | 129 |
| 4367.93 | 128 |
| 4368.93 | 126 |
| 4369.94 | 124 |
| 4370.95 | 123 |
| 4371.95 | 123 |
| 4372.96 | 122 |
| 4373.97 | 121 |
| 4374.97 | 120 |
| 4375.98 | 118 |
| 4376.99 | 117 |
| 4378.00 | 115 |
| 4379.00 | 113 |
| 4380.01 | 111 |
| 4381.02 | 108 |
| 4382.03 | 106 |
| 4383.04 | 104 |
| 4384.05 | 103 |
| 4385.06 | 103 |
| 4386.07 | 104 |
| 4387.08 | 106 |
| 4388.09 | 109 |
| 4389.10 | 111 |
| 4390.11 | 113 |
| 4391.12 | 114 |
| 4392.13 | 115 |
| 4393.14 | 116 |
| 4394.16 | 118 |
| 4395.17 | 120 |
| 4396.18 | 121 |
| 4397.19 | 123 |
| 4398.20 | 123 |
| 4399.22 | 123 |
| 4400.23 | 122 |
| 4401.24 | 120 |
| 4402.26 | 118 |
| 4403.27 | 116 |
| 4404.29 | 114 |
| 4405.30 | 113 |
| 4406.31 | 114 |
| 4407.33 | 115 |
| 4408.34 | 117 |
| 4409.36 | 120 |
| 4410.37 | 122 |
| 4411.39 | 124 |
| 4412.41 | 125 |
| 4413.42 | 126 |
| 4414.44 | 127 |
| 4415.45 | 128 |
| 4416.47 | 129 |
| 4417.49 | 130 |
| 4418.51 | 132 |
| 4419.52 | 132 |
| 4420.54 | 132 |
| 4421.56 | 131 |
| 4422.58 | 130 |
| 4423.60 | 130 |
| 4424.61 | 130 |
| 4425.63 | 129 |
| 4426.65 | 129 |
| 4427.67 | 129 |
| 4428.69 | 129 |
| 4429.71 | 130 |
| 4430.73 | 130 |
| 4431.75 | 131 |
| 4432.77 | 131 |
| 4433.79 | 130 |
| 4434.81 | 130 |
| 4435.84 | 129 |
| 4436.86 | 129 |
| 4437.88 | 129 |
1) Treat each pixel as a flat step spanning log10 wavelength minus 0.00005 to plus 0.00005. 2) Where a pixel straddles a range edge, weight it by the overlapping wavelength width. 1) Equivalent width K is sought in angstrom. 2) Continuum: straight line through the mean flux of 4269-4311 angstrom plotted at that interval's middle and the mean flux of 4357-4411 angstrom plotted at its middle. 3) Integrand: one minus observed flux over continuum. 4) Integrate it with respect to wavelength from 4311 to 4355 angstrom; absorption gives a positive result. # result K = -4.2 angstrom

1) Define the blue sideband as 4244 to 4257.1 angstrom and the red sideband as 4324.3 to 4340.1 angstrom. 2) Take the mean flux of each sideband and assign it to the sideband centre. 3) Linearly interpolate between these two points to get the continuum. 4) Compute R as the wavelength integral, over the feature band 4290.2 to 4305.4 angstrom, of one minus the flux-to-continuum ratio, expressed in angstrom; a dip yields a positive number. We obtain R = 3.6 angstrom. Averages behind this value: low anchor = 107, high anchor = 117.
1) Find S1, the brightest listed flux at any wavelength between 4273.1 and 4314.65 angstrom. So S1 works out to 112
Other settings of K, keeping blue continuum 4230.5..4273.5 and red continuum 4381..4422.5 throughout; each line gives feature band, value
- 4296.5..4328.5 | 4.12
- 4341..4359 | -0.29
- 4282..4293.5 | 0.99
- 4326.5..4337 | -0.45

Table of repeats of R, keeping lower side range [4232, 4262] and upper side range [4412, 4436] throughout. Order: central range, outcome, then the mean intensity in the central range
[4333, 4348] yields 0.61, 115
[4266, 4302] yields 4.38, 99.7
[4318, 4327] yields 0.04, 117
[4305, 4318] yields 2.47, 94.6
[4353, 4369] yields -0.35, 125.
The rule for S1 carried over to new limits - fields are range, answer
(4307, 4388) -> 130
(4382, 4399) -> 123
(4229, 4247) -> 115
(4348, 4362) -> 127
